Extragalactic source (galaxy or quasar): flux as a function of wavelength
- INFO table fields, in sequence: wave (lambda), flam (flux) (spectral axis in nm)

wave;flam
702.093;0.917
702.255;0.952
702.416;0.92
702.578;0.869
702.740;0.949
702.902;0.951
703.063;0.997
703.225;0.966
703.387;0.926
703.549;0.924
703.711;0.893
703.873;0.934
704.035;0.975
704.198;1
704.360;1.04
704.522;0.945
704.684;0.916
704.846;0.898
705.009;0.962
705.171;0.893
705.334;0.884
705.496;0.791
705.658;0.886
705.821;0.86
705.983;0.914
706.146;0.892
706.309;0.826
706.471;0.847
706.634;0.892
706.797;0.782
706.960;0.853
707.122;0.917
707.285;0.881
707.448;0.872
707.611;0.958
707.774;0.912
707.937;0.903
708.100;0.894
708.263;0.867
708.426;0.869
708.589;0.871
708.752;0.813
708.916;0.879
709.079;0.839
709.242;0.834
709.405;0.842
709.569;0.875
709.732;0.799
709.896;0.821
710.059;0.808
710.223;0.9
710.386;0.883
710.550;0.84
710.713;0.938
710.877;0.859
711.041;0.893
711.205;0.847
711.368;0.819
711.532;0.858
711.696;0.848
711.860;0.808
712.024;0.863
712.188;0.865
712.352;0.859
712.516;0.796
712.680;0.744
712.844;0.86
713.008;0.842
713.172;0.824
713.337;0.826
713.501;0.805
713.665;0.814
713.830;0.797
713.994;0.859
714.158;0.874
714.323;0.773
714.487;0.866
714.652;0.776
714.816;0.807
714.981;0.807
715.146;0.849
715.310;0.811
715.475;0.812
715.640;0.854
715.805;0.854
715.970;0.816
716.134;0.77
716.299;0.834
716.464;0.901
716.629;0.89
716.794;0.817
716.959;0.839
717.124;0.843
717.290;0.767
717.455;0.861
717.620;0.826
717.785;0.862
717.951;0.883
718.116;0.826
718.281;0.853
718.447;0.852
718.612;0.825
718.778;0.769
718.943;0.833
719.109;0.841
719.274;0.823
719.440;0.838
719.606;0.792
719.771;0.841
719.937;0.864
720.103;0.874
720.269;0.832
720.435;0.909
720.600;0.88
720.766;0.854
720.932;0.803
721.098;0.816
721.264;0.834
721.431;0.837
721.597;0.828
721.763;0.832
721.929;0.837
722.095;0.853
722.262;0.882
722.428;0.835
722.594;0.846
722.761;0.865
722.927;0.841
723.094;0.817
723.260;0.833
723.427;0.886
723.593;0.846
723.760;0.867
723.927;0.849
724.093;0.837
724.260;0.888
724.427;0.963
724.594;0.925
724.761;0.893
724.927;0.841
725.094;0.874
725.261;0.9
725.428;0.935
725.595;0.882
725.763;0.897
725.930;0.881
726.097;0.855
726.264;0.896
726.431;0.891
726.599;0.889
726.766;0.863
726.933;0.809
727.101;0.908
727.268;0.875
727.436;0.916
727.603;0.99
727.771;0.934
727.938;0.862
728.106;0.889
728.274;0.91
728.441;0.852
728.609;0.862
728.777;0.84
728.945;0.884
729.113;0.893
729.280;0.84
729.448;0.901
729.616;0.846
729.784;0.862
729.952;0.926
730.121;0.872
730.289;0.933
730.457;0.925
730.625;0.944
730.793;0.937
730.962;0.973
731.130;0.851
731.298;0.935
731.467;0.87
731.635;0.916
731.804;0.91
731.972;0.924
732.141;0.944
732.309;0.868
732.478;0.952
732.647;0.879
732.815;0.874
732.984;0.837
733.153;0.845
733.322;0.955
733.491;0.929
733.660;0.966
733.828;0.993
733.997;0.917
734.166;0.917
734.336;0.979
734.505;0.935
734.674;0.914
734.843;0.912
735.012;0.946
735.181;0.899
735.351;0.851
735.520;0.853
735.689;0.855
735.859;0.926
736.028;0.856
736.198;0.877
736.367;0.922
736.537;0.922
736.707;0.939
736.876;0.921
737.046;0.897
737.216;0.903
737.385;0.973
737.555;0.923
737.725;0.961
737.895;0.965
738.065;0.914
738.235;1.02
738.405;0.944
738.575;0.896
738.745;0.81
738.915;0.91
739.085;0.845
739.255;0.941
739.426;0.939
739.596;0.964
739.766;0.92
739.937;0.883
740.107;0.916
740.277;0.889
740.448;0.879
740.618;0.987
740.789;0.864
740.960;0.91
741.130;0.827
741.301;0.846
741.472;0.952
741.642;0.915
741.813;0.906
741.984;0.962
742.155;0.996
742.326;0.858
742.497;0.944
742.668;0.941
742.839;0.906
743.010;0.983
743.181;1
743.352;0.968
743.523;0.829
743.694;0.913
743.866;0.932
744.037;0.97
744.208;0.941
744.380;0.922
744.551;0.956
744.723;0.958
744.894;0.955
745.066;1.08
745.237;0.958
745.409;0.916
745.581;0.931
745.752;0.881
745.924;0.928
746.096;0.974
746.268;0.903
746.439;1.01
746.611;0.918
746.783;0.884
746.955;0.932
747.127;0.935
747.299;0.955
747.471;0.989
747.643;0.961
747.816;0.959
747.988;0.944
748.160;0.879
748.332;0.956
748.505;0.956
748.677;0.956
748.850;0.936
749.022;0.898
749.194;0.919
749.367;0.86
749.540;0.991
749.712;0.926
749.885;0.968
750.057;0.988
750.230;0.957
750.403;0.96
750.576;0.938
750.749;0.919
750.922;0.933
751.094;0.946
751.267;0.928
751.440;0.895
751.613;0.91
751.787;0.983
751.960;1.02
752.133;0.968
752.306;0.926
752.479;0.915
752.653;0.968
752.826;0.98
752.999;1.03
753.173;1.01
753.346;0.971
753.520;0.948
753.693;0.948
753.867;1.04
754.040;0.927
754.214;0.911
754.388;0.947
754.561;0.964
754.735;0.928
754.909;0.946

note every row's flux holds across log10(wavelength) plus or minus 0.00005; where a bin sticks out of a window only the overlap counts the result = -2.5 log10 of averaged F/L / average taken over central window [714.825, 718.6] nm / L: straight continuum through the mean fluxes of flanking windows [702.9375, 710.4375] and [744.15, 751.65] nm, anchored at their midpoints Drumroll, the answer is 0.08 mag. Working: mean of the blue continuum 0.89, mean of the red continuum 0.941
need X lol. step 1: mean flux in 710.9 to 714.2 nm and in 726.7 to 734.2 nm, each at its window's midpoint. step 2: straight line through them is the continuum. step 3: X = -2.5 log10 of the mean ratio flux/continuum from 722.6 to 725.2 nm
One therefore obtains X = 0.01 mag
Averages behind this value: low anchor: 0.835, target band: 0.868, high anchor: 0.901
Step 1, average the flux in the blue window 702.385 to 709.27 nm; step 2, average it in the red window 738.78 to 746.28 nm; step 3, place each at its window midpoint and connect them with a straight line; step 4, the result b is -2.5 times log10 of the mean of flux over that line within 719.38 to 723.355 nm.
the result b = 0.084 mag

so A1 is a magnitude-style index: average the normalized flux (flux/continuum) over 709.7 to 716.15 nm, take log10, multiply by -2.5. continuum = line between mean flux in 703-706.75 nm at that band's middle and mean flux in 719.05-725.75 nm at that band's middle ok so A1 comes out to 0.07 mag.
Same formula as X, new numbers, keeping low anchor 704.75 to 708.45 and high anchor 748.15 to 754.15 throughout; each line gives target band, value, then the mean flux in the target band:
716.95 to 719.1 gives 0.08 mag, 0.834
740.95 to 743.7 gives 0.02 mag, 0.922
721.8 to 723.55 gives 0.07 mag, 0.849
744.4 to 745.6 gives -0.03 mag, 0.964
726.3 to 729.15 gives 0.03 mag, 0.886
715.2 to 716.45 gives 0.09 mag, 0.827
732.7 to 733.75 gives 0.03 mag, 0.902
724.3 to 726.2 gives 0.02 mag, 0.895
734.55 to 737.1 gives 0.03 mag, 0.9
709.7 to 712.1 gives 0.04 mag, 0.853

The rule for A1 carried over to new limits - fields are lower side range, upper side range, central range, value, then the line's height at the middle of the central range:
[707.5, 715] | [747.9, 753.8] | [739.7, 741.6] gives 0.029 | 0.922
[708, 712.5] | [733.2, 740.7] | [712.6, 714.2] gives 0.050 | 0.862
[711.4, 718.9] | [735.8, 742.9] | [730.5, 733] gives -0.025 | 0.889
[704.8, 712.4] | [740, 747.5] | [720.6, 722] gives 0.072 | 0.89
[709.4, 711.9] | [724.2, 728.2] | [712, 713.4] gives 0.037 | 0.859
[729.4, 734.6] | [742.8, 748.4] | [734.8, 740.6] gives 0.017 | 0.926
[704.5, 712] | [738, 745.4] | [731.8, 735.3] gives -0.007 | 0.913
